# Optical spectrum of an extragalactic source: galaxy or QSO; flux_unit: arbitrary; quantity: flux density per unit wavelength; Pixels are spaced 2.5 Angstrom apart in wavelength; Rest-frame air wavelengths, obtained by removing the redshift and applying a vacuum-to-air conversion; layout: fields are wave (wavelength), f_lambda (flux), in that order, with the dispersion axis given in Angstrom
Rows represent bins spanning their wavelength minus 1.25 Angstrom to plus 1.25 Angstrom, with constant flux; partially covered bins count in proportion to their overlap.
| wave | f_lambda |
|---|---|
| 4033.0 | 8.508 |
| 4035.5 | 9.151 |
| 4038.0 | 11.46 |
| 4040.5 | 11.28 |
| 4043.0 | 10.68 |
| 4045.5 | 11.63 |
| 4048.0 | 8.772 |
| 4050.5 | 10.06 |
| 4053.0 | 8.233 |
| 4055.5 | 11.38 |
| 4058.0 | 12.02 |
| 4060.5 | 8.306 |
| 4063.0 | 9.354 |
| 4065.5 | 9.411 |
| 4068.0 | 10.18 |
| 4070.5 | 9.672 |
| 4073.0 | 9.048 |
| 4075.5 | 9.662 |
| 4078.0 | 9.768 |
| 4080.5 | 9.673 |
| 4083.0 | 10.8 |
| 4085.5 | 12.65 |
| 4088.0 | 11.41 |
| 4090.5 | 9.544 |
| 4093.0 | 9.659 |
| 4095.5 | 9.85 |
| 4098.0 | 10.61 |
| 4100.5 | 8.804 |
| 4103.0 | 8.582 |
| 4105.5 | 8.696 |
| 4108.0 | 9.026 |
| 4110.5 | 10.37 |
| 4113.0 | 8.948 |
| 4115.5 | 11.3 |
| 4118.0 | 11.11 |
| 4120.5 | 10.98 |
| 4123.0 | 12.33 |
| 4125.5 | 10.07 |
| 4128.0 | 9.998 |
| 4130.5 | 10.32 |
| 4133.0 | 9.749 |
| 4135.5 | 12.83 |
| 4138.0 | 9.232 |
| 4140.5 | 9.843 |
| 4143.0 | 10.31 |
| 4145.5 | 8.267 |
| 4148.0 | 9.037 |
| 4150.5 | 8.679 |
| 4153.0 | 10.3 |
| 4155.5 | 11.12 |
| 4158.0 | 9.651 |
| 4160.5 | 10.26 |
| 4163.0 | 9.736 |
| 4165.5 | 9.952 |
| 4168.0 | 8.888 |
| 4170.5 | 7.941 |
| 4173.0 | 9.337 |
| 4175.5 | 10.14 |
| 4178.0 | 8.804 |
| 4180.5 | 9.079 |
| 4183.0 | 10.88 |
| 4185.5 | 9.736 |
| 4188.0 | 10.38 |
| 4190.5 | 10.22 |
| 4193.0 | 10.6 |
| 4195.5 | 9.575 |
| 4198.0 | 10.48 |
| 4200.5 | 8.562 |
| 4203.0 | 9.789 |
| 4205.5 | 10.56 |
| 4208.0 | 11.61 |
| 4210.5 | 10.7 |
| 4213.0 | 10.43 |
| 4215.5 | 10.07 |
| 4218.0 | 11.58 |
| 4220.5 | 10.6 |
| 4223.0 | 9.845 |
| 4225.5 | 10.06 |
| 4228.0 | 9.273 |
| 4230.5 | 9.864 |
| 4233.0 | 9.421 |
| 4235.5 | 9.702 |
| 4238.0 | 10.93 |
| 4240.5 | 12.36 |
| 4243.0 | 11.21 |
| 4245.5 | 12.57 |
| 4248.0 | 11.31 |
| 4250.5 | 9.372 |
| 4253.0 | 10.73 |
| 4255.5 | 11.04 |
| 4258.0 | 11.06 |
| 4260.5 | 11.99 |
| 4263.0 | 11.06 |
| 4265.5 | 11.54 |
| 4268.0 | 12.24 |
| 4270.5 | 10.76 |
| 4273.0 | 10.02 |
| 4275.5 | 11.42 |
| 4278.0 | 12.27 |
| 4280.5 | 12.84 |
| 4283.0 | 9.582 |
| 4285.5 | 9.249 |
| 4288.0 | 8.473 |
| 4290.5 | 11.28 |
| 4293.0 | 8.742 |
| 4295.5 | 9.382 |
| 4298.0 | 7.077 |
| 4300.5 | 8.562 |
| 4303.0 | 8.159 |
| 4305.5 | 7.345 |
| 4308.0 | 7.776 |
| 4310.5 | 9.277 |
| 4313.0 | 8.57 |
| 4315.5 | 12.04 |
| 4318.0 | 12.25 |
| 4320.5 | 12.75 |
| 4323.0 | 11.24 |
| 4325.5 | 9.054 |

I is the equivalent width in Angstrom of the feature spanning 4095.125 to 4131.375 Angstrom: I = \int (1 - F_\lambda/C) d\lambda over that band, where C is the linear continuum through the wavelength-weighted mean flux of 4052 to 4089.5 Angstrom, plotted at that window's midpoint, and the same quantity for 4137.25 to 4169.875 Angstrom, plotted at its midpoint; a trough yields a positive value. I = -0.8 Angstrom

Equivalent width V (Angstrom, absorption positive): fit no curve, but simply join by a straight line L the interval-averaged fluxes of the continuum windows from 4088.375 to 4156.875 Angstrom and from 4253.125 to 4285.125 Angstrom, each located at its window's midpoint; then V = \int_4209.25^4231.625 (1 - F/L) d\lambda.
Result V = 1.1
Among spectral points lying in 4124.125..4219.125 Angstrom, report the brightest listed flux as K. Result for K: 12.83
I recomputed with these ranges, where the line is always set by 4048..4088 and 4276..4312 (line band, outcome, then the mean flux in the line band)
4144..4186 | 0.9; 9.52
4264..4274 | -1.9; 11.2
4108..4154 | -1.6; 10.2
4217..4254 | -4.2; 10.6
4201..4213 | -1.1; 10.5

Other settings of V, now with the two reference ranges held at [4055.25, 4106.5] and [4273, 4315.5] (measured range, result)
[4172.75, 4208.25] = -0.95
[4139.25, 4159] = 0.27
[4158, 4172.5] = 0.55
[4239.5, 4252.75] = -2.38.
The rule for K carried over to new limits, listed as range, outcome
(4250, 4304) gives 12.84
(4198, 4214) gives 11.61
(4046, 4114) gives 12.65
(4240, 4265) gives 12.57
